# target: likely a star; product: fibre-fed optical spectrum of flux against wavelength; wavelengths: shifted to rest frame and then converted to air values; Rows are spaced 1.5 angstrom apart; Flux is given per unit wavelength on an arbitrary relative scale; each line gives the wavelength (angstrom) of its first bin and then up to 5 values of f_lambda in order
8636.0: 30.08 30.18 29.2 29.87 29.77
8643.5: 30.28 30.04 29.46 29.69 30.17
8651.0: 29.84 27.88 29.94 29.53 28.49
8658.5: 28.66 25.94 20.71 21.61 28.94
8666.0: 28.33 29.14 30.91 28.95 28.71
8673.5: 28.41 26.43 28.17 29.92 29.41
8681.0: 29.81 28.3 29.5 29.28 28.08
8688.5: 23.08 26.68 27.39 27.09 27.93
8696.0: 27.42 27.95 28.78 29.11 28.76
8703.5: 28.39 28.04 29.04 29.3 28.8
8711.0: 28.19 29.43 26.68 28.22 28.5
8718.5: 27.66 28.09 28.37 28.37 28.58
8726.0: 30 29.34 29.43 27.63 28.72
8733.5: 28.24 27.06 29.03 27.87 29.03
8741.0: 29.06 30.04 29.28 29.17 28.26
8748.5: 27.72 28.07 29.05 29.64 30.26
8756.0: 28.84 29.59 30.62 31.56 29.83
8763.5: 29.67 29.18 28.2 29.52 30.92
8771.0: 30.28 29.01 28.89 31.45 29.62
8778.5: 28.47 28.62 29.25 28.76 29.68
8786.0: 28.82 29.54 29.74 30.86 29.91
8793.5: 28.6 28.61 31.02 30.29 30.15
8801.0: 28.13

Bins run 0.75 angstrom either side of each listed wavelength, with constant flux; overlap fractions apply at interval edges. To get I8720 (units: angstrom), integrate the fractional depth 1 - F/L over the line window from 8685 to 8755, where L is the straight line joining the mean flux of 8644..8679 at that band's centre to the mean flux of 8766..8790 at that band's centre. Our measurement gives 1.2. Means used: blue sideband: 28.3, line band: 28.4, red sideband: 29.5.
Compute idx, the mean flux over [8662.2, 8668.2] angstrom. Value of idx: 26.9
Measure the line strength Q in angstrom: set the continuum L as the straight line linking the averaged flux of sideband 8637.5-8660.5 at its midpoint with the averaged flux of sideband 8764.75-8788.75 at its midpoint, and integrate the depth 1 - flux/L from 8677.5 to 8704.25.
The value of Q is 1.1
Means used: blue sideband 29.3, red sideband 29.4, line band 28.1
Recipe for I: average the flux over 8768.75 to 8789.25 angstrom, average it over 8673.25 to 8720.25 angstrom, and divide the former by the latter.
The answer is 1.05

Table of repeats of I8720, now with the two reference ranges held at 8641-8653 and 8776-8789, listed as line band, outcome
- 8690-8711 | 0.9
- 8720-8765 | 0.5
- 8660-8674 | 1.1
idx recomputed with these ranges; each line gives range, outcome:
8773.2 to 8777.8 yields 30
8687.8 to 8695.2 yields 26.4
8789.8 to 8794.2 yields 29.8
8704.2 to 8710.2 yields 28.8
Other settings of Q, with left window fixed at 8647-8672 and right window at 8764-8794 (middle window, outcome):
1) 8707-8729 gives 0.14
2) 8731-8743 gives 0.17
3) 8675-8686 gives -0.27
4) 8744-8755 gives 0.10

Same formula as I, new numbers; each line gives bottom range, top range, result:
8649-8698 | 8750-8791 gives 1.06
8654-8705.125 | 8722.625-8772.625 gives 1.04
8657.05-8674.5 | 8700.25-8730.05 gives 1.05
